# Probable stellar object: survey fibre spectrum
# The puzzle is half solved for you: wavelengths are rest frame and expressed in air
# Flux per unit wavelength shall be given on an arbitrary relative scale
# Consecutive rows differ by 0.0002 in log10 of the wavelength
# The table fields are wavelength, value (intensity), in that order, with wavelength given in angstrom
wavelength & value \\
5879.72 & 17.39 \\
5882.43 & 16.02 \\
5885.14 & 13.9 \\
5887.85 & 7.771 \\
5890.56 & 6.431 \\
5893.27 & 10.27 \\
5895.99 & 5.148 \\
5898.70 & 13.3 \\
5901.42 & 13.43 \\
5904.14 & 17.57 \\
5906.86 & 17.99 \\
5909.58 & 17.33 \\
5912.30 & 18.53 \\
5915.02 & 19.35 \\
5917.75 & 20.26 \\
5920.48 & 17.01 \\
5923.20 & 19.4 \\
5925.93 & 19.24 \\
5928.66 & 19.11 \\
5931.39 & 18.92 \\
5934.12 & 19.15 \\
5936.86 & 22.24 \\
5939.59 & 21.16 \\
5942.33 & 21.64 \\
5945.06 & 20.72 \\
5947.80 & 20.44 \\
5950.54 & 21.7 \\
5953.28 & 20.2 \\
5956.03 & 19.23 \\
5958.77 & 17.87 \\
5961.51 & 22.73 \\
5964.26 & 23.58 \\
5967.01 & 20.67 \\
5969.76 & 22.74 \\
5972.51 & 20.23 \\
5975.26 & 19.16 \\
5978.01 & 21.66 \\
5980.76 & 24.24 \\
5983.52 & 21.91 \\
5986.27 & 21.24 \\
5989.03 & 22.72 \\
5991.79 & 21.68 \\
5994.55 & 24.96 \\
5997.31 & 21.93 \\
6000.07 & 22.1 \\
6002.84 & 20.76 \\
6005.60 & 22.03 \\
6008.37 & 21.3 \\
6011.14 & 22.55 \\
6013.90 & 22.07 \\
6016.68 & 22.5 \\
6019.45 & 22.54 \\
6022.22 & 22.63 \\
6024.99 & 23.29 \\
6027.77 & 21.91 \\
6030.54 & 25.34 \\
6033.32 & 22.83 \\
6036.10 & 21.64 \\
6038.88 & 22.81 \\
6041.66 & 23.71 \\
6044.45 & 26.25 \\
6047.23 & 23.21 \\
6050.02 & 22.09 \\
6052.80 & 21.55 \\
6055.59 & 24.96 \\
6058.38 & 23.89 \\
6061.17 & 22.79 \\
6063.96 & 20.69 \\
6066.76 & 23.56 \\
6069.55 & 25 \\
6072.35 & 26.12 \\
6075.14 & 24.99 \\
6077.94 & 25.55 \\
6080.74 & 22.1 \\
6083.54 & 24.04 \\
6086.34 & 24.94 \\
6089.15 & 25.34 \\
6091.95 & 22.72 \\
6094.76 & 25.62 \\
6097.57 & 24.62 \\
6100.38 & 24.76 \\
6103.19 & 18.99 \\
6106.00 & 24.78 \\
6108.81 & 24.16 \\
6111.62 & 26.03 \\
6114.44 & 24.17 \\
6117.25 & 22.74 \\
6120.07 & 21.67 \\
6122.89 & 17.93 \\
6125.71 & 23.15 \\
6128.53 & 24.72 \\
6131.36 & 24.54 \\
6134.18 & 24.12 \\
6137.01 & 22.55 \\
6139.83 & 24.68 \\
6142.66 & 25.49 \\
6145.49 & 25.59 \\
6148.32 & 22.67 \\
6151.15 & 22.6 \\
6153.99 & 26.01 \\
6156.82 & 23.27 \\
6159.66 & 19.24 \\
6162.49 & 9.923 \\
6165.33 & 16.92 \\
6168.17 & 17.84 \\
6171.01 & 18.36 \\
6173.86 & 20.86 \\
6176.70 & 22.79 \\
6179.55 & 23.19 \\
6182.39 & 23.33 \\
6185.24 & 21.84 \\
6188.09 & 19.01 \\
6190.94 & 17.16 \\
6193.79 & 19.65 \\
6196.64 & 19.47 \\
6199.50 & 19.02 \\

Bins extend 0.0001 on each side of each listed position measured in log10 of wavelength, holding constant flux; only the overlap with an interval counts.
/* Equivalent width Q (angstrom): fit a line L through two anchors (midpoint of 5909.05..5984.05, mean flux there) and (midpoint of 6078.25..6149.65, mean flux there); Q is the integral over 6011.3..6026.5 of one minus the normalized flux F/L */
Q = -0.5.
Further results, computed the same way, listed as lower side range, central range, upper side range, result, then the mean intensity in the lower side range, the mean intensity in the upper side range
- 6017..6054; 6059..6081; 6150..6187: -1.5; 23.1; 20.4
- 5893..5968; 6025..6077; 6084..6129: -3.7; 18.6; 23.5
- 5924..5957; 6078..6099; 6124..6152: -1.1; 20.3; 24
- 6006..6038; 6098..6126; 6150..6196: -2.4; 22.6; 20.1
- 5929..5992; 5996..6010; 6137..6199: -0.4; 21.1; 21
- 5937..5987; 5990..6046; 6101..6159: -2.0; 21.2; 23.5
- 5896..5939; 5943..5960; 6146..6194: -1.8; 17.8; 20.4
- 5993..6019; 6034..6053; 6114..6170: -0.8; 22.2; 21.9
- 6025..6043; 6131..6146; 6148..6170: -3.1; 23.1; 19.6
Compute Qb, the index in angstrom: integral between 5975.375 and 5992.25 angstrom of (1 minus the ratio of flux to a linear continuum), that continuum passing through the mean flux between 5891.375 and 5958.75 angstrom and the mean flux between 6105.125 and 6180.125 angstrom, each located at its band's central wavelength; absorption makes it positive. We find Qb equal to -2.6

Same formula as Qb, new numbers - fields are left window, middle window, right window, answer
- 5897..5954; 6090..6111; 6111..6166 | -1.9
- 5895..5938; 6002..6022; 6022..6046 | 0.2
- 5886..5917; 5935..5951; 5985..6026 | -4.0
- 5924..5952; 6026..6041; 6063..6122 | -0.3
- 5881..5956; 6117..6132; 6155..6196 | -2.5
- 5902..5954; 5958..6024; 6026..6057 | -1.1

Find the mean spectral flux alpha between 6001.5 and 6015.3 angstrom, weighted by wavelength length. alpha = 21.7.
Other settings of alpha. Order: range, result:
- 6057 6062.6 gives 23.3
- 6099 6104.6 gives 21.9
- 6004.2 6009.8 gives 21.7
